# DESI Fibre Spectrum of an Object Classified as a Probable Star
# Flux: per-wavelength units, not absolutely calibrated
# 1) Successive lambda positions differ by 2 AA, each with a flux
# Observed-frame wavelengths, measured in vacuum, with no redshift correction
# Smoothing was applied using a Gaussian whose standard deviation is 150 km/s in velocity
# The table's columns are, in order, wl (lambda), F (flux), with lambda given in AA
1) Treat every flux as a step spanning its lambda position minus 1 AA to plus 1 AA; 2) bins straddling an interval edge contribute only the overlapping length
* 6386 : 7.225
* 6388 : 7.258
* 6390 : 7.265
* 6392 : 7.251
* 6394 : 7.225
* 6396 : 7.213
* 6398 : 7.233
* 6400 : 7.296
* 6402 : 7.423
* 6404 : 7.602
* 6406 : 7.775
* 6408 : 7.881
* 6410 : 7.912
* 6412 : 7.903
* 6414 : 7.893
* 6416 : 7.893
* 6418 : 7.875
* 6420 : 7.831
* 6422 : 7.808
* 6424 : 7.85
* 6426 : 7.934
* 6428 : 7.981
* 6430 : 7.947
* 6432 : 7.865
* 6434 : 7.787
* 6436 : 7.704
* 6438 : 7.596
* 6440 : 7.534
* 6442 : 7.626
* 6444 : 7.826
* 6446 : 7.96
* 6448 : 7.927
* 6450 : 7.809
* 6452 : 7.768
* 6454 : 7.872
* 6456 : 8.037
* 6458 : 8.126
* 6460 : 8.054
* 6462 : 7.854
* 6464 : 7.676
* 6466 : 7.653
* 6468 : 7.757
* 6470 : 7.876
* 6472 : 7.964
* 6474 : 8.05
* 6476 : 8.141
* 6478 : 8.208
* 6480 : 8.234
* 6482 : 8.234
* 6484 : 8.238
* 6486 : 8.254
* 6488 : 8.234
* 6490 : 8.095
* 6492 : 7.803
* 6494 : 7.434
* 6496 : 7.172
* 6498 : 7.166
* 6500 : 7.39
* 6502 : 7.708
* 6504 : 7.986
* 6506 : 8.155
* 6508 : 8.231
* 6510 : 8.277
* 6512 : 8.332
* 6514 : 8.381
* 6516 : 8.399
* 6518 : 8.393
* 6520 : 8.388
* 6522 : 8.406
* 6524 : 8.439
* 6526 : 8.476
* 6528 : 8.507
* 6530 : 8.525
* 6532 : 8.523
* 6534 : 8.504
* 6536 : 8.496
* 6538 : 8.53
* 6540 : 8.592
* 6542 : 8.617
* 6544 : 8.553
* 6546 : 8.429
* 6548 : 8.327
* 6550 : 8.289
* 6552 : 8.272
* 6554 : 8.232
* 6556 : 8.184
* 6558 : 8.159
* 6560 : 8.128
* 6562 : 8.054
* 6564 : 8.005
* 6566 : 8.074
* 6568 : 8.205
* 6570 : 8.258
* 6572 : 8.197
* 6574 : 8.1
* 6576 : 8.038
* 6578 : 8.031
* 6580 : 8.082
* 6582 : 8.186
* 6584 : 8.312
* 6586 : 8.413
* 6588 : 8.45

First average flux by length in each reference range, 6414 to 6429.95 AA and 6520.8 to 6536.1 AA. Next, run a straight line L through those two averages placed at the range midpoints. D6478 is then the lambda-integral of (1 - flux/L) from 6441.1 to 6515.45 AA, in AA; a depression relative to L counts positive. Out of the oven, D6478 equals 2.40 AA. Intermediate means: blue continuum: 7.89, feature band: 7.94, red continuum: 8.48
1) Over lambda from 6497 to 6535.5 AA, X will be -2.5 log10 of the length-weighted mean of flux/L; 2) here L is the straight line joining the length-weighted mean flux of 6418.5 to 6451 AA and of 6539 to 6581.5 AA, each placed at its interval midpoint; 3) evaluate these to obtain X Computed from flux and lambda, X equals -0.02 mag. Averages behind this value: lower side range 7.81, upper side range 8.23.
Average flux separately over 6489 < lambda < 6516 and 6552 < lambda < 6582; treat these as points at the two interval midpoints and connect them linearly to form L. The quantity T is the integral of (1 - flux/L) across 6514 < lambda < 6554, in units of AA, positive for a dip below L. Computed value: -2.24 AA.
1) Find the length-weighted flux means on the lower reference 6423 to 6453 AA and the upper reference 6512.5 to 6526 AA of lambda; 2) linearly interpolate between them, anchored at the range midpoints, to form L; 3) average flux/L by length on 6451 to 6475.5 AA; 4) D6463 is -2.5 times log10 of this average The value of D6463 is 0.01 mag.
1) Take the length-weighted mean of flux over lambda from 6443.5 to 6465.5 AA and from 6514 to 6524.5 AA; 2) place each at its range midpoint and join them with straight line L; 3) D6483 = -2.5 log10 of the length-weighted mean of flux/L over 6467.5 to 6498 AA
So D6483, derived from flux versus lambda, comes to 0.02 mag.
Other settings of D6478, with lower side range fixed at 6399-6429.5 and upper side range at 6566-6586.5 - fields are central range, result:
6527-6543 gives -0.91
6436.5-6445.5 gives 0.22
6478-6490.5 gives -0.41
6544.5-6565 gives -0.24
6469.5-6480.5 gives -0.20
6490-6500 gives 0.65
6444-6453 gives 0.01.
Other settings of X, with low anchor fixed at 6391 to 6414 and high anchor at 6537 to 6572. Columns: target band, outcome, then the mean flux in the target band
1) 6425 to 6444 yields -0.01 mag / 7.78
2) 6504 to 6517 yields -0.03 mag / 8.27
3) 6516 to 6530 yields -0.04 mag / 8.44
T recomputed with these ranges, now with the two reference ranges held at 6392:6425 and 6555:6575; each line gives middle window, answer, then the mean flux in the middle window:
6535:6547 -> -0.71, 8.54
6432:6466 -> -0.18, 7.82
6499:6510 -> 0.03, 7.93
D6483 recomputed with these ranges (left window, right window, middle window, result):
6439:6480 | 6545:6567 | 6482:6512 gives 0.02 mag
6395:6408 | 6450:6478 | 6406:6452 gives -0.02 mag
